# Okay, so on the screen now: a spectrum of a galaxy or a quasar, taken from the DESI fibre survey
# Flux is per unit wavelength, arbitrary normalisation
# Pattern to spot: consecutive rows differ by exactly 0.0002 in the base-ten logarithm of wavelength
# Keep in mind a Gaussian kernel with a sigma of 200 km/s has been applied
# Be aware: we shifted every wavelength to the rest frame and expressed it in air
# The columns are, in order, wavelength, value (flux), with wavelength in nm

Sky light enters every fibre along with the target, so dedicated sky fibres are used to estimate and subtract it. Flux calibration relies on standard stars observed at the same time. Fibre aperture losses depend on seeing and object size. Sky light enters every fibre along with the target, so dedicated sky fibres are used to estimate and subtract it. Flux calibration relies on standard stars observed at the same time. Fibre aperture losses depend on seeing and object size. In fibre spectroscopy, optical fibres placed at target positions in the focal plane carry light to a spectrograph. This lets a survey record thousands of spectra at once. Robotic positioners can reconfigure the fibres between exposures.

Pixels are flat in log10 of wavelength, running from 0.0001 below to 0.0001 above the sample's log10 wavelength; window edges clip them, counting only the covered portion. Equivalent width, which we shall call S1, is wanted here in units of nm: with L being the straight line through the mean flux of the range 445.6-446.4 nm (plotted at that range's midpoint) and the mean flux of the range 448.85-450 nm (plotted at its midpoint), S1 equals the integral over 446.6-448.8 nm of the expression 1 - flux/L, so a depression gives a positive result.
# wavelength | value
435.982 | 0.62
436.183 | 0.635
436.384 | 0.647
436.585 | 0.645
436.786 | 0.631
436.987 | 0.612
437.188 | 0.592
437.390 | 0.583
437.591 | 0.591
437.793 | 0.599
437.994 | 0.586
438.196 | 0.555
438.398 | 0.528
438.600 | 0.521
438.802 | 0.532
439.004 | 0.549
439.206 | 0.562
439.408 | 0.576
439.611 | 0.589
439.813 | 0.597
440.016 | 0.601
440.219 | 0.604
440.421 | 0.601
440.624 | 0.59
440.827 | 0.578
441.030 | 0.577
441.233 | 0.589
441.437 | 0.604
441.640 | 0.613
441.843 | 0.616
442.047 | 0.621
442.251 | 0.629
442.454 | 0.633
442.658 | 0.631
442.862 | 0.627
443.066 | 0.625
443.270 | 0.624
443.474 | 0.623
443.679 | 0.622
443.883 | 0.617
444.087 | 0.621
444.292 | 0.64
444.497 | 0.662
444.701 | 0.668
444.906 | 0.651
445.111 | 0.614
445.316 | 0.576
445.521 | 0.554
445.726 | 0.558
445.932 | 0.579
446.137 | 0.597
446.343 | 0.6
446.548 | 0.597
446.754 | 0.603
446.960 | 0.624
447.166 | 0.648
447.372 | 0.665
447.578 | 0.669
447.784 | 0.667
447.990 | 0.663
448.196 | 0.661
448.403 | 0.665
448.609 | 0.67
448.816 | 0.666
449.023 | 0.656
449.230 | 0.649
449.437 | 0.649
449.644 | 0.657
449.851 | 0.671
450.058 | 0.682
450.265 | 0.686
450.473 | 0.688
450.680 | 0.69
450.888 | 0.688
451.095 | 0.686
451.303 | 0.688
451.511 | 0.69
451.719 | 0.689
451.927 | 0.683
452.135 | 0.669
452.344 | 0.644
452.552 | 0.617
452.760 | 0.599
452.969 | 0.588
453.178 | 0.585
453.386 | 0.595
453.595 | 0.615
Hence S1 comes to -0.118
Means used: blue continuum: 0.581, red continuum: 0.658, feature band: 0.653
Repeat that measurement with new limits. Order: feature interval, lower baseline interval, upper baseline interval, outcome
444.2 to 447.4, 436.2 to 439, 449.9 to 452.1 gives 0.168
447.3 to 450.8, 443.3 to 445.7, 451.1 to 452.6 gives -0.086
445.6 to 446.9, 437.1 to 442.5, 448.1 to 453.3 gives 0.083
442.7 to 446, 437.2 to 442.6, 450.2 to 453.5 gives -0.030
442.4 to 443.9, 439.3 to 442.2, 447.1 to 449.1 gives -0.016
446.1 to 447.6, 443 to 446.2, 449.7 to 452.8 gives 0.024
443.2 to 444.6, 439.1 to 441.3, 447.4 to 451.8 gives -0.020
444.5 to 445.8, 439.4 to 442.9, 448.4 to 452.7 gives 0.048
